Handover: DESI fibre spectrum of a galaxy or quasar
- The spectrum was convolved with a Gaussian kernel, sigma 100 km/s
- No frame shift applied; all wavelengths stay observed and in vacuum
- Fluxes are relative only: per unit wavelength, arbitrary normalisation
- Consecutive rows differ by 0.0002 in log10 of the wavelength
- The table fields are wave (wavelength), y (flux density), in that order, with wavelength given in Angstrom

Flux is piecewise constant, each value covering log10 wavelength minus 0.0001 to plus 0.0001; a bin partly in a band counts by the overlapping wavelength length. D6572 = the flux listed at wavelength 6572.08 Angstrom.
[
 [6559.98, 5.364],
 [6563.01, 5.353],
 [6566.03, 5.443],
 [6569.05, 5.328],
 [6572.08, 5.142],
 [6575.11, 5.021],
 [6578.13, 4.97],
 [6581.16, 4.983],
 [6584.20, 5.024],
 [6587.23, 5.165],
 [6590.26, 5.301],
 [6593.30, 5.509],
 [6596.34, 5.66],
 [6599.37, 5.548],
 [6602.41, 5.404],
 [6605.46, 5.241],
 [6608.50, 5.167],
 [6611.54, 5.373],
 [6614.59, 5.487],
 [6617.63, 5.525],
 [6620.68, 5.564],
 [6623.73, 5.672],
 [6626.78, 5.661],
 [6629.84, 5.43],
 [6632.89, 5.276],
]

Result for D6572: 5.142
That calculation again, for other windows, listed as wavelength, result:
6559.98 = 5.364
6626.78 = 5.661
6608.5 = 5.167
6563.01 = 5.353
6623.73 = 5.672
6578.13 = 4.97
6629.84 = 5.43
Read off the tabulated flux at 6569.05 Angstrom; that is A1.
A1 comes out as 5.328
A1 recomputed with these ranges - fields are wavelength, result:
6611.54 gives 5.373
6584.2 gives 5.024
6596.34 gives 5.66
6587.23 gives 5.165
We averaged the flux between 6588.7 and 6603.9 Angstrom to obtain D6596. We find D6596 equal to 5.49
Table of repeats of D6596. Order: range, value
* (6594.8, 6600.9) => 5.61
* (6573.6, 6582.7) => 4.99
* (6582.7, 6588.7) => 5.1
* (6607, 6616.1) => 5.34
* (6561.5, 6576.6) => 5.26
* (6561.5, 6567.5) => 5.4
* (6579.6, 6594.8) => 5.19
